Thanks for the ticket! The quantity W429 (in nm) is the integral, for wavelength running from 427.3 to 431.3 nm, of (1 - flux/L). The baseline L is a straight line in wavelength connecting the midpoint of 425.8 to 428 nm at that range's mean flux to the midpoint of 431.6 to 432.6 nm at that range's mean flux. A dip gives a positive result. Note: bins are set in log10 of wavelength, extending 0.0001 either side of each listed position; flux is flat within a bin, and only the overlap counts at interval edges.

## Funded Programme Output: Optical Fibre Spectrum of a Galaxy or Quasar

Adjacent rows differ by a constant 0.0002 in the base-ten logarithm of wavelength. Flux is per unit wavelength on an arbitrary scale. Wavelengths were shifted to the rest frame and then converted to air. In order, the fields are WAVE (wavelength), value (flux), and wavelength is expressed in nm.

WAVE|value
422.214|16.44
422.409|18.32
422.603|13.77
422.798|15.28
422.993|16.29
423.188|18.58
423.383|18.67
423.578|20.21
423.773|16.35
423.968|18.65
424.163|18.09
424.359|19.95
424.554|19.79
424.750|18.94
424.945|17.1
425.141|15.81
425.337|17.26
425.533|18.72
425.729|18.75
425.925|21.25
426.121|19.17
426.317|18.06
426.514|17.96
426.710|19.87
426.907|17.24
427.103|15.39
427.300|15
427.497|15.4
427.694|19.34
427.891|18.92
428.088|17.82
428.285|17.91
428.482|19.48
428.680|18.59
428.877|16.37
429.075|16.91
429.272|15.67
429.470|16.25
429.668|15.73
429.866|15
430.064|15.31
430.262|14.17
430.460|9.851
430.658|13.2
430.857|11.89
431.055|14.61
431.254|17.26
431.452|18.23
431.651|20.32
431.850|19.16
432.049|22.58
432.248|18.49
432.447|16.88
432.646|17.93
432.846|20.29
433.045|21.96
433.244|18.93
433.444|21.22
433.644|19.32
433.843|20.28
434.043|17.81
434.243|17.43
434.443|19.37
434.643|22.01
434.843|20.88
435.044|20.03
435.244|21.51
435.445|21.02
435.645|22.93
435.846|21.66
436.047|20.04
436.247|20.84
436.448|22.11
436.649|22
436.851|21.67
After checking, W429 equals 0.57 nm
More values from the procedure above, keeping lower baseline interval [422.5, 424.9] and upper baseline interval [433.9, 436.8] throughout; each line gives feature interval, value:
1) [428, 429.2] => 0.079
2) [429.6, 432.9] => 0.543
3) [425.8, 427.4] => 0.048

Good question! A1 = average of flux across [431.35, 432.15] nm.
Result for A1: 20.1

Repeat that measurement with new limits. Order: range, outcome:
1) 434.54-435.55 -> 21.1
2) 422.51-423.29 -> 16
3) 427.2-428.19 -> 17.3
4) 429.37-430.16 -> 15.6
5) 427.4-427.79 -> 17.4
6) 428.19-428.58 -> 18.7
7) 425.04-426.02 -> 18.3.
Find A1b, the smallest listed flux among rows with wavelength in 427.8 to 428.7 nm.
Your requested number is 17.82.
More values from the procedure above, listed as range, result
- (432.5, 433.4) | 17.93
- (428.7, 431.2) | 9.851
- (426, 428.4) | 15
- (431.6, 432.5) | 16.88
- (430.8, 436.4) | 11.89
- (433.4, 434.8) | 17.43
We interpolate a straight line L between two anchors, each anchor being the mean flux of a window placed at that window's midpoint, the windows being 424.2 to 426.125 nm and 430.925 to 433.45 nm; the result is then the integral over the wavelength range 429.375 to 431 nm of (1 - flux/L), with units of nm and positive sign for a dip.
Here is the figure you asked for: 0.42 nm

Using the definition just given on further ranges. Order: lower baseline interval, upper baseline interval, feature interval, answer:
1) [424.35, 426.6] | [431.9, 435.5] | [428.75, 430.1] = 0.22 nm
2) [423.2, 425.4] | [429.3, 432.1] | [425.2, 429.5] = -0.17 nm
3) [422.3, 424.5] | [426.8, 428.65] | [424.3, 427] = -0.15 nm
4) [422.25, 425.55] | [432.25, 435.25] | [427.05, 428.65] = 0.08 nm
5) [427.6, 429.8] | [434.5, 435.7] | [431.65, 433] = 0.01 nm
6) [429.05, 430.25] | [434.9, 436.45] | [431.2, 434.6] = -0.14 nm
